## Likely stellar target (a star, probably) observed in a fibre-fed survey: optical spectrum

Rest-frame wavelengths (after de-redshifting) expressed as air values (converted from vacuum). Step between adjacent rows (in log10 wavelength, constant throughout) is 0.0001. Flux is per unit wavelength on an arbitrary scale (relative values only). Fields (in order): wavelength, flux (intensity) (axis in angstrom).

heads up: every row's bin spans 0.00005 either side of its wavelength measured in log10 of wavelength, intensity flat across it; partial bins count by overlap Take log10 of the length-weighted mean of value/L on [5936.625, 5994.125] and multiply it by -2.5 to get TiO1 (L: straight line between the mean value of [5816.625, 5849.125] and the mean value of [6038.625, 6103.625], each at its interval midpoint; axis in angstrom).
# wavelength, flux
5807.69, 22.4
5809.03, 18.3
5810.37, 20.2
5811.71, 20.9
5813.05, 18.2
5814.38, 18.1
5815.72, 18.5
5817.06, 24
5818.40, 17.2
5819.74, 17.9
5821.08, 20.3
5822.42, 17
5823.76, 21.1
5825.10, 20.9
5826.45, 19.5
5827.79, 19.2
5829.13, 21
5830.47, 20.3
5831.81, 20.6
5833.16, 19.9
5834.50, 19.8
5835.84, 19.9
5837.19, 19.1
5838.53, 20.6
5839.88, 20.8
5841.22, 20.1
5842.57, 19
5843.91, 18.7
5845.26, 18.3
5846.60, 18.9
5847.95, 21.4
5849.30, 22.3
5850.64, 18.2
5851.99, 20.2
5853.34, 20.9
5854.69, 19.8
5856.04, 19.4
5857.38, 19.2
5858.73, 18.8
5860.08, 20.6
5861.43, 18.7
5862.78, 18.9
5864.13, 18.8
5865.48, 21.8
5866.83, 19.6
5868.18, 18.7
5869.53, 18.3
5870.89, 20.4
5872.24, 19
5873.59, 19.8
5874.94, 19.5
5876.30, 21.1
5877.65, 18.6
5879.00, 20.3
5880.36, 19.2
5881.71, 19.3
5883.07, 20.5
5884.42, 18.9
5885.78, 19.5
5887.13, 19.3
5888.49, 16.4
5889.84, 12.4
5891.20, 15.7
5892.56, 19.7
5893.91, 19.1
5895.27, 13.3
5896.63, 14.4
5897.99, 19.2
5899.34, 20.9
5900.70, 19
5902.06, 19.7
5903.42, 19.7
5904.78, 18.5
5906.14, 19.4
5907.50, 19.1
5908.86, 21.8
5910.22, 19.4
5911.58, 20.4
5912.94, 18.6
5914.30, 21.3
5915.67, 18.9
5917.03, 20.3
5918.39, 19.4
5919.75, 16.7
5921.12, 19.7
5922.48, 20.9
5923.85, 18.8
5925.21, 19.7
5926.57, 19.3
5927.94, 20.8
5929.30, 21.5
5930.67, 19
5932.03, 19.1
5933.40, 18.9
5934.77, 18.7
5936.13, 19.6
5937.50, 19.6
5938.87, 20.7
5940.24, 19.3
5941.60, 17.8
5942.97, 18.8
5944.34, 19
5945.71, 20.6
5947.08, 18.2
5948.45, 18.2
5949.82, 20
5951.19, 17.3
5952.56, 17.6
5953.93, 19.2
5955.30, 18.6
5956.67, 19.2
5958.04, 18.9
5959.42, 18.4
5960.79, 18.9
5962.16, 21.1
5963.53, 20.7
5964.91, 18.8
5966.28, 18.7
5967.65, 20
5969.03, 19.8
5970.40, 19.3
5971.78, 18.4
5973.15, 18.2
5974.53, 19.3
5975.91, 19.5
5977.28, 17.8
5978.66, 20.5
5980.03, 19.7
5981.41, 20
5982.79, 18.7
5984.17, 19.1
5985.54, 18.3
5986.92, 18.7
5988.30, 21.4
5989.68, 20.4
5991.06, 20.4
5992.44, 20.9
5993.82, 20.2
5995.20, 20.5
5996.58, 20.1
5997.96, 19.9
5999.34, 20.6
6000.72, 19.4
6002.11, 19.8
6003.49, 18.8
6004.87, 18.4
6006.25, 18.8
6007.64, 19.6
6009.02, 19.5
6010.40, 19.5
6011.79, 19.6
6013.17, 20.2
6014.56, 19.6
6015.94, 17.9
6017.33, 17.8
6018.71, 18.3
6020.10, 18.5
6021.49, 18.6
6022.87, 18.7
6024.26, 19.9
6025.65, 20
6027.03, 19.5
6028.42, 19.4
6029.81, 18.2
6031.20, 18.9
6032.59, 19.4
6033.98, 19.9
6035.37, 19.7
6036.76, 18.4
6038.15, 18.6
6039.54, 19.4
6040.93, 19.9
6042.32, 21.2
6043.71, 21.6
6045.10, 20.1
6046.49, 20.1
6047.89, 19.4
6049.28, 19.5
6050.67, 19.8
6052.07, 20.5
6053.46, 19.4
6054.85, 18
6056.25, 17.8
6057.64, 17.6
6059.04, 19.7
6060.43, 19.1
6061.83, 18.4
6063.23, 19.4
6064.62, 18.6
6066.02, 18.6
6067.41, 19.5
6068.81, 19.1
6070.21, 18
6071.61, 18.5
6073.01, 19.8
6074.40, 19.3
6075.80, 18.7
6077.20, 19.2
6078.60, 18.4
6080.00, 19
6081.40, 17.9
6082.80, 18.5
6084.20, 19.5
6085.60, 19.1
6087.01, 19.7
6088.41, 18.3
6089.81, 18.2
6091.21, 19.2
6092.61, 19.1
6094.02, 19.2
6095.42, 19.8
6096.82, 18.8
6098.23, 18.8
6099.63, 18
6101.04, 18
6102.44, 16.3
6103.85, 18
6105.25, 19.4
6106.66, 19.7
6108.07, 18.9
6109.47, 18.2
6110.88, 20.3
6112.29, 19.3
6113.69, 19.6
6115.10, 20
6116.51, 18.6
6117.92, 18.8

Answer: 0.01 mag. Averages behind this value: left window 19.8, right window 19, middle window 19.3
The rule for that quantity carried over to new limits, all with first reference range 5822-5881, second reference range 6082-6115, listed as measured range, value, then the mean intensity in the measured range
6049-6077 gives 0.00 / 19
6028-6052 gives -0.03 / 19.6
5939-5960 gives 0.03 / 18.8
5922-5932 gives -0.02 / 19.9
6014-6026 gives 0.02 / 18.8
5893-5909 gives 0.06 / 18.6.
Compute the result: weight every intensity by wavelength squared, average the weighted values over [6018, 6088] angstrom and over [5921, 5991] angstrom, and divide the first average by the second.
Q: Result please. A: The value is 1.02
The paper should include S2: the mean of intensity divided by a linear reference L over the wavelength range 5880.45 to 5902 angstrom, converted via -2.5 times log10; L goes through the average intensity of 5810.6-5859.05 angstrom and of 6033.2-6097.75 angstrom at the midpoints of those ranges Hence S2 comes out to 0.10 mag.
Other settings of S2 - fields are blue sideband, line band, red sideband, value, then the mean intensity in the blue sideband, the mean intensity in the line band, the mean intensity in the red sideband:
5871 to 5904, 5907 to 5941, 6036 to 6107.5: -0.058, 18.6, 19.7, 19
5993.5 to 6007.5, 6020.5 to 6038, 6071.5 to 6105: 0.009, 19.6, 19.2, 18.7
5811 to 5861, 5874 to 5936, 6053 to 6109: 0.024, 19.7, 19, 18.8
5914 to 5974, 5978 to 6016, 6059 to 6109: -0.034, 19.3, 19.7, 18.8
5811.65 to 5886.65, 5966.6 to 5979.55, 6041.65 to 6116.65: 0.007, 19.7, 19.2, 19.1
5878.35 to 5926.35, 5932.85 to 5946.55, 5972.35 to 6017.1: -0.010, 18.8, 19.3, 19.5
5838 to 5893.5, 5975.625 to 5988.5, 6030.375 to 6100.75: -0.006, 19.3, 19.3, 19.1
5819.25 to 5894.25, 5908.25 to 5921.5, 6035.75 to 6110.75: -0.018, 19.4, 19.6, 19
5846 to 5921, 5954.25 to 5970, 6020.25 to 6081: -0.011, 19.2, 19.4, 19.2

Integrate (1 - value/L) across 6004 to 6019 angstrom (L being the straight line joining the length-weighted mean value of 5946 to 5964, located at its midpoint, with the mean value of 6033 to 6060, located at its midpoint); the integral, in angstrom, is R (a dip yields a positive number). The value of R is 0.2 angstrom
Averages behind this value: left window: 19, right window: 19.5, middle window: 19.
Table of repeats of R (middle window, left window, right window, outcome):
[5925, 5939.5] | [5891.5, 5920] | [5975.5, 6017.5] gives -0.4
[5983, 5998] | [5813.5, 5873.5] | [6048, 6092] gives -0.6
